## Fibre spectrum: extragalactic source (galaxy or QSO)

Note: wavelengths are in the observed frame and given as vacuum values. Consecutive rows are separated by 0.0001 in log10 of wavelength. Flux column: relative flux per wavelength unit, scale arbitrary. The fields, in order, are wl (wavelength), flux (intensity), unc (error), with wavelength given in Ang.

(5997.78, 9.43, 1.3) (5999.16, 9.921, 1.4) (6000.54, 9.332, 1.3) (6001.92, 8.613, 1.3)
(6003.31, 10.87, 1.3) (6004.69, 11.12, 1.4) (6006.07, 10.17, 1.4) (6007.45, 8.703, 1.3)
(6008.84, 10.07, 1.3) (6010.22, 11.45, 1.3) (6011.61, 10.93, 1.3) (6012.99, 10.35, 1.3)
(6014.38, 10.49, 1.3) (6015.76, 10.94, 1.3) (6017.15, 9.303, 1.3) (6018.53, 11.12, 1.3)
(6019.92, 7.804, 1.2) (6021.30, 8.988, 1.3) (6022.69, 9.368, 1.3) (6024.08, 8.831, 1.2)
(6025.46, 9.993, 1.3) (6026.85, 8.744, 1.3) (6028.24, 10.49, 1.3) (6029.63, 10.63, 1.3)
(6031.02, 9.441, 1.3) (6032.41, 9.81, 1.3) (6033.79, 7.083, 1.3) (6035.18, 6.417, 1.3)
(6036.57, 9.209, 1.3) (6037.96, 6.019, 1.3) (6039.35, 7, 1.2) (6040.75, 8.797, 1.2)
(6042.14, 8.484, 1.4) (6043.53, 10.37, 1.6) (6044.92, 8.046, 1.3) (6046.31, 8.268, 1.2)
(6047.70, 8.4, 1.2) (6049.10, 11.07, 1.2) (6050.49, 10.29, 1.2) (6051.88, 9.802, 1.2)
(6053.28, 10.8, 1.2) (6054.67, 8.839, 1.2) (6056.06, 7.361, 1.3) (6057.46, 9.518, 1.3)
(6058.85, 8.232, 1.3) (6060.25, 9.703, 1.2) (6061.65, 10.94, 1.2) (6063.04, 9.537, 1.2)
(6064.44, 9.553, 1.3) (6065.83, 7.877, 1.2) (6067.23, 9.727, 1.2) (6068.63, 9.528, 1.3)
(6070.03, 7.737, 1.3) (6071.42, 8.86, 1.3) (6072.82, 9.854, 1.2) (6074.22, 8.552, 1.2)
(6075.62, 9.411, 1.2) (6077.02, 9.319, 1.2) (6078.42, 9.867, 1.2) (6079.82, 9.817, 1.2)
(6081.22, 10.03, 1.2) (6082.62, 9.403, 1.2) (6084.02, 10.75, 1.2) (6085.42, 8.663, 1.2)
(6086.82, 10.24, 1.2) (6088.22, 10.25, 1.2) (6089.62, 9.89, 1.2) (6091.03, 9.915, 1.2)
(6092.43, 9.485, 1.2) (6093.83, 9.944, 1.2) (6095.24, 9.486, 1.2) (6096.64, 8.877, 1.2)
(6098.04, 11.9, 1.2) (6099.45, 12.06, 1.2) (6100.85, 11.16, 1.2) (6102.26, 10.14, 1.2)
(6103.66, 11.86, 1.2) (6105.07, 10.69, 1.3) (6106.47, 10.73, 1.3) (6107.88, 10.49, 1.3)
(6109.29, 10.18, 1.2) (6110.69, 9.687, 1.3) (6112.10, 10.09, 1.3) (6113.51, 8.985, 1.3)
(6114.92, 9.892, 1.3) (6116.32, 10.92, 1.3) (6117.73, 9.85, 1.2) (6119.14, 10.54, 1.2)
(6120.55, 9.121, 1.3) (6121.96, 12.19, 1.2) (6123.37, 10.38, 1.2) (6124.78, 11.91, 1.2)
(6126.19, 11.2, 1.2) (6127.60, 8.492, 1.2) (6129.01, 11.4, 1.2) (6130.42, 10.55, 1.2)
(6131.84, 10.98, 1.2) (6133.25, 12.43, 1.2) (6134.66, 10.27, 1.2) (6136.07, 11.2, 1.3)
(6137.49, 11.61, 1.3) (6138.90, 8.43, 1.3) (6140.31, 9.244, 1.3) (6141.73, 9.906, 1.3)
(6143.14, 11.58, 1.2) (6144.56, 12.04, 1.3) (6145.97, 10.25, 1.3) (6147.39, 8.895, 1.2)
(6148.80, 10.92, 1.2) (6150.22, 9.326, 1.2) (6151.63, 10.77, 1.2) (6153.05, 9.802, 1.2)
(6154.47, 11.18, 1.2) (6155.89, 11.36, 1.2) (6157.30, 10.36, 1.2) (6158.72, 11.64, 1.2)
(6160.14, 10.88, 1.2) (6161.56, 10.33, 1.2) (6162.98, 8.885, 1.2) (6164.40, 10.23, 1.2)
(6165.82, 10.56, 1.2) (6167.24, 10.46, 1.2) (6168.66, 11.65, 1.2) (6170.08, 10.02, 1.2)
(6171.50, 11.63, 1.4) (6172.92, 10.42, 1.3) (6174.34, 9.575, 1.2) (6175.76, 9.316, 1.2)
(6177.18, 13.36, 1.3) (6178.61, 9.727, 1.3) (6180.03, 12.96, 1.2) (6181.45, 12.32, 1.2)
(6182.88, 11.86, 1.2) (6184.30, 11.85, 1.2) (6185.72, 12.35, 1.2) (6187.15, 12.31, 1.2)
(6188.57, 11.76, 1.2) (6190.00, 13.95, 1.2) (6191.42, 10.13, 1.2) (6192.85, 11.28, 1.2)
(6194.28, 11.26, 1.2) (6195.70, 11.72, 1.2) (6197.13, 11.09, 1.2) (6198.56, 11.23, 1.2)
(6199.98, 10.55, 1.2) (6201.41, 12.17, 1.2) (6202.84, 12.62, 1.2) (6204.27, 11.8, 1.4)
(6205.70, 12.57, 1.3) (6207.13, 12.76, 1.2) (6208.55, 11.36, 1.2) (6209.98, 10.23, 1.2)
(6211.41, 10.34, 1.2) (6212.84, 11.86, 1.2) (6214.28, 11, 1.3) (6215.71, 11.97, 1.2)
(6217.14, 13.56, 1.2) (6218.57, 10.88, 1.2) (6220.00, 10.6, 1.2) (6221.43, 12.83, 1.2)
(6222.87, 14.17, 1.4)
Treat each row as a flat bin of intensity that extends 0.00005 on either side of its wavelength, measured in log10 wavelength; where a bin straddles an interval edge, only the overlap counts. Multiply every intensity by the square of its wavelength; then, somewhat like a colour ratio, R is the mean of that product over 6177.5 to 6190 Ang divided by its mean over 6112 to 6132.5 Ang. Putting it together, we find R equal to 1.2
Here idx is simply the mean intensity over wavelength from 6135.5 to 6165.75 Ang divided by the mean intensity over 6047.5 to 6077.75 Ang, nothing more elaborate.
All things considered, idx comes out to 1.12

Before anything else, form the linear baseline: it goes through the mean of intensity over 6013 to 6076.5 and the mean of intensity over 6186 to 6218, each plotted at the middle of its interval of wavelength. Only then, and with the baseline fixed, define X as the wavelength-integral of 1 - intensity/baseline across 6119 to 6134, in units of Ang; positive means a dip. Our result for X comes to -0.5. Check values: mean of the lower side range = 9.15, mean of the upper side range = 11.7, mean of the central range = 10.8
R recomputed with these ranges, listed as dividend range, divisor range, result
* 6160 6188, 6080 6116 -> 1.11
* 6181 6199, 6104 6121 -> 1.19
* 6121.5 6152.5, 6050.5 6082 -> 1.16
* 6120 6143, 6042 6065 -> 1.16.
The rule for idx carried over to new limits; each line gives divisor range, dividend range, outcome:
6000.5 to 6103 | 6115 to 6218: 1.16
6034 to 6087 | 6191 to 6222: 1.27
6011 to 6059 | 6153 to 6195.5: 1.21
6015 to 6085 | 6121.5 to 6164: 1.15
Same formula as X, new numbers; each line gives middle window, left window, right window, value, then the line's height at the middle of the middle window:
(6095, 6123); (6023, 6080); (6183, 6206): -0.8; 10.2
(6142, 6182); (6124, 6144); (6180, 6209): 1.8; 11.2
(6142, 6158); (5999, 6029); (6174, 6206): 1.0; 11.3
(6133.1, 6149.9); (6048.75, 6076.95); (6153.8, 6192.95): 0.2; 10.6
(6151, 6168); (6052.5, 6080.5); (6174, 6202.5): 0.7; 11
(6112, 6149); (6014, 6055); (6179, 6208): 1.1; 10.8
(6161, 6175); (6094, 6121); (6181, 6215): 1.1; 11.2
